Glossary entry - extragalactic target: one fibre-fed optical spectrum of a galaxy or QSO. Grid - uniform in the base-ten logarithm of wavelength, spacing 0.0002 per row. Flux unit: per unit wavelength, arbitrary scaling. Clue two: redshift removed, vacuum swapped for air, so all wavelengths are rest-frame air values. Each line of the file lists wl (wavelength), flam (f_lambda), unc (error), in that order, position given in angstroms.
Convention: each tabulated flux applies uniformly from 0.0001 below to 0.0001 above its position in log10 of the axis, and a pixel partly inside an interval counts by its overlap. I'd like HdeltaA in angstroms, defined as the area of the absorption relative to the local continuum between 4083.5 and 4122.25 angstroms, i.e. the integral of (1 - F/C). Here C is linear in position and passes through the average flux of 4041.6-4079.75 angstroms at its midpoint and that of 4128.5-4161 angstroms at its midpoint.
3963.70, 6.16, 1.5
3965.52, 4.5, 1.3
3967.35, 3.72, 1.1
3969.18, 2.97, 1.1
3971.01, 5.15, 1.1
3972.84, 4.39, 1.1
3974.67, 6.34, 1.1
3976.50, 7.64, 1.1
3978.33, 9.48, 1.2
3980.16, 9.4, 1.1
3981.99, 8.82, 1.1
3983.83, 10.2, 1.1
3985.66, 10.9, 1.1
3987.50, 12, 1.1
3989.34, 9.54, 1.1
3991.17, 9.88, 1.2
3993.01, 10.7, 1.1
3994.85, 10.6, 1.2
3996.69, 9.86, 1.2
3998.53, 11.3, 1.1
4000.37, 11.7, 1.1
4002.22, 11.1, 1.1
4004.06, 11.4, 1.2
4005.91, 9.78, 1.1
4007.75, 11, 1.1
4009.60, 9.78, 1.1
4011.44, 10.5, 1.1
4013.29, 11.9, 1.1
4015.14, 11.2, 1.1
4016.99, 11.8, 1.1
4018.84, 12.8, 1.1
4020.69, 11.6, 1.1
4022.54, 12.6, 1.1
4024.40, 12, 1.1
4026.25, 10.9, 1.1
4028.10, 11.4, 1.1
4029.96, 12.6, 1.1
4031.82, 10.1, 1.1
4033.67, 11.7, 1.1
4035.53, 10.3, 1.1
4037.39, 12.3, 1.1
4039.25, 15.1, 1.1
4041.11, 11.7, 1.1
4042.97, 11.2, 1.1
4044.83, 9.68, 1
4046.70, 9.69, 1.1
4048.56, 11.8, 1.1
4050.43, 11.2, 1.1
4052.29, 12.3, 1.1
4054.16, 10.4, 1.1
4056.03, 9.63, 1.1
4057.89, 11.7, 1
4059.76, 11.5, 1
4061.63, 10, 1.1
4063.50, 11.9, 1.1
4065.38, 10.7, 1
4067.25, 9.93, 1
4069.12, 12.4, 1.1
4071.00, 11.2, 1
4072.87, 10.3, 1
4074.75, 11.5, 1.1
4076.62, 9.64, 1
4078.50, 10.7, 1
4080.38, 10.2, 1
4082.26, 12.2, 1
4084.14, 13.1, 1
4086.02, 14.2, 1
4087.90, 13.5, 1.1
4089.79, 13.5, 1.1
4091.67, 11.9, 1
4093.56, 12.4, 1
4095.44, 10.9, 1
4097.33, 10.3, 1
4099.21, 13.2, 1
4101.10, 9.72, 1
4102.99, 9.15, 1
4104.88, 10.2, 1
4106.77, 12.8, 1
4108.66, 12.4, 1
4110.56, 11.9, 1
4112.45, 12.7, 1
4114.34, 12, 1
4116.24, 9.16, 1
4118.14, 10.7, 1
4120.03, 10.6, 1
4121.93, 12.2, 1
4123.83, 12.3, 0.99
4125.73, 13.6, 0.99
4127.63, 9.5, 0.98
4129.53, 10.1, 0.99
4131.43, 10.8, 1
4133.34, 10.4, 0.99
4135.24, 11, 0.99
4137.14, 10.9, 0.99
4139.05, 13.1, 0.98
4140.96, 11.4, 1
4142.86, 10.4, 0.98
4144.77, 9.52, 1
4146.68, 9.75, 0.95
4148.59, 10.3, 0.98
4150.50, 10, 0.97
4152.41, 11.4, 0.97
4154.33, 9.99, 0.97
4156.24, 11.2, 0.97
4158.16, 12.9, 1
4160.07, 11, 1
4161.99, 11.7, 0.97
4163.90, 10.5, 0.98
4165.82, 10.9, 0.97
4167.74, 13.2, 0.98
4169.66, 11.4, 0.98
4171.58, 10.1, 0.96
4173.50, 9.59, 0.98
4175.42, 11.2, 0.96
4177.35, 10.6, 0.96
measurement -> -3.1 angstroms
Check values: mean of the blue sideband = 10.9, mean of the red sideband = 10.8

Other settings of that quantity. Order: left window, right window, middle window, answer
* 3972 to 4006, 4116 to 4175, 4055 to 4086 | -2.2 angstroms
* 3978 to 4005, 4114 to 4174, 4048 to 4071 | -0.9 angstroms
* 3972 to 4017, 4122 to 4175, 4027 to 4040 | -2.0 angstroms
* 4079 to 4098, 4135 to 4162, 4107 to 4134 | 0.4 angstroms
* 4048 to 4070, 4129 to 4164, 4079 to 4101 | -2.3 angstroms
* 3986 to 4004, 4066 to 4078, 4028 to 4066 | -1.7 angstroms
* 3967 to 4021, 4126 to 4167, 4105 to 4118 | -1.3 angstroms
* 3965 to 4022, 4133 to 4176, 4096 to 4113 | -1.3 angstroms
